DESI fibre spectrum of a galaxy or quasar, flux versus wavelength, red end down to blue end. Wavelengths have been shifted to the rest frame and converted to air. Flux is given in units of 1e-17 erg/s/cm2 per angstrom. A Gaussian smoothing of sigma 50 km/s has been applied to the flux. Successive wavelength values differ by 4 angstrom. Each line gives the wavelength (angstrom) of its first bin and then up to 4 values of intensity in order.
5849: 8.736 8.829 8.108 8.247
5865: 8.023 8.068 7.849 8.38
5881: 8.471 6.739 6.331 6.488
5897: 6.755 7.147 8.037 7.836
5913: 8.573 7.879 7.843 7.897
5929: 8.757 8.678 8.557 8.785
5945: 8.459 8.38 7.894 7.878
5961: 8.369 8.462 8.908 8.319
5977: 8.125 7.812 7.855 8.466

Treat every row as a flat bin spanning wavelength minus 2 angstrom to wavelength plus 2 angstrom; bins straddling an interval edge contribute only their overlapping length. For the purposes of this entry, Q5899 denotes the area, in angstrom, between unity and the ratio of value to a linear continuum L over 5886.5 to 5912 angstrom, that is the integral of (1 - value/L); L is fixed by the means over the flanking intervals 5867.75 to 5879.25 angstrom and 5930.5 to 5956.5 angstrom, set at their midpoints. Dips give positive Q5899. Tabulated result 3.35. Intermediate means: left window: 8.11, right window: 8.43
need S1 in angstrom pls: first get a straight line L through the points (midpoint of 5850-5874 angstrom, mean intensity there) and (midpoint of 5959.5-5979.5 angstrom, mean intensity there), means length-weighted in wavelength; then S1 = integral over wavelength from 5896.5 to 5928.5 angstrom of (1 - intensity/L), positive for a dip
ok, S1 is 1.8 angstrom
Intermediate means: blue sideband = 8.22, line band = 7.84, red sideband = 8.42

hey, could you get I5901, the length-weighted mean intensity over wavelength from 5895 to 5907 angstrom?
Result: 7.31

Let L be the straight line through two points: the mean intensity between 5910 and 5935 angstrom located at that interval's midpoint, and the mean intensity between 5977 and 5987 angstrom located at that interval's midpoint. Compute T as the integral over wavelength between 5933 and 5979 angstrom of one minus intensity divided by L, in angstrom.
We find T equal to -1.9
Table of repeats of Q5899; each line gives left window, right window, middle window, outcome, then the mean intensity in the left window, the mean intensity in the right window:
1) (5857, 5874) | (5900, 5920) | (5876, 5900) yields 2.57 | 8.07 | 7.93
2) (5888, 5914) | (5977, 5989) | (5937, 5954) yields -1.68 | 7.3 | 7.99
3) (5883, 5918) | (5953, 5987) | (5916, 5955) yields -2.90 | 7.29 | 8.2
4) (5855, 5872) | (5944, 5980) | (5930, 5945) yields -0.74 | 8.1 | 8.29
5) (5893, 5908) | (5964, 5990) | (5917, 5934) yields -1.45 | 7.24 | 8.26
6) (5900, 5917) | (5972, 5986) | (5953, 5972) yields -0.82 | 7.94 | 8.02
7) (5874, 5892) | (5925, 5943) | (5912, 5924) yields 0.29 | 7.45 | 8.61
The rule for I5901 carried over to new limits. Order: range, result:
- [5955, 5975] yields 8.39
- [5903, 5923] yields 8.03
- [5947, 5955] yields 8.14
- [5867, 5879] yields 8.1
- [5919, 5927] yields 7.87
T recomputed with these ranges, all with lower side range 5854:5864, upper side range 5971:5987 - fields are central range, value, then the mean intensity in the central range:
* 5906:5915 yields -0.05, 8.19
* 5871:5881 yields 0.02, 8.19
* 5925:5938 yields -0.72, 8.55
